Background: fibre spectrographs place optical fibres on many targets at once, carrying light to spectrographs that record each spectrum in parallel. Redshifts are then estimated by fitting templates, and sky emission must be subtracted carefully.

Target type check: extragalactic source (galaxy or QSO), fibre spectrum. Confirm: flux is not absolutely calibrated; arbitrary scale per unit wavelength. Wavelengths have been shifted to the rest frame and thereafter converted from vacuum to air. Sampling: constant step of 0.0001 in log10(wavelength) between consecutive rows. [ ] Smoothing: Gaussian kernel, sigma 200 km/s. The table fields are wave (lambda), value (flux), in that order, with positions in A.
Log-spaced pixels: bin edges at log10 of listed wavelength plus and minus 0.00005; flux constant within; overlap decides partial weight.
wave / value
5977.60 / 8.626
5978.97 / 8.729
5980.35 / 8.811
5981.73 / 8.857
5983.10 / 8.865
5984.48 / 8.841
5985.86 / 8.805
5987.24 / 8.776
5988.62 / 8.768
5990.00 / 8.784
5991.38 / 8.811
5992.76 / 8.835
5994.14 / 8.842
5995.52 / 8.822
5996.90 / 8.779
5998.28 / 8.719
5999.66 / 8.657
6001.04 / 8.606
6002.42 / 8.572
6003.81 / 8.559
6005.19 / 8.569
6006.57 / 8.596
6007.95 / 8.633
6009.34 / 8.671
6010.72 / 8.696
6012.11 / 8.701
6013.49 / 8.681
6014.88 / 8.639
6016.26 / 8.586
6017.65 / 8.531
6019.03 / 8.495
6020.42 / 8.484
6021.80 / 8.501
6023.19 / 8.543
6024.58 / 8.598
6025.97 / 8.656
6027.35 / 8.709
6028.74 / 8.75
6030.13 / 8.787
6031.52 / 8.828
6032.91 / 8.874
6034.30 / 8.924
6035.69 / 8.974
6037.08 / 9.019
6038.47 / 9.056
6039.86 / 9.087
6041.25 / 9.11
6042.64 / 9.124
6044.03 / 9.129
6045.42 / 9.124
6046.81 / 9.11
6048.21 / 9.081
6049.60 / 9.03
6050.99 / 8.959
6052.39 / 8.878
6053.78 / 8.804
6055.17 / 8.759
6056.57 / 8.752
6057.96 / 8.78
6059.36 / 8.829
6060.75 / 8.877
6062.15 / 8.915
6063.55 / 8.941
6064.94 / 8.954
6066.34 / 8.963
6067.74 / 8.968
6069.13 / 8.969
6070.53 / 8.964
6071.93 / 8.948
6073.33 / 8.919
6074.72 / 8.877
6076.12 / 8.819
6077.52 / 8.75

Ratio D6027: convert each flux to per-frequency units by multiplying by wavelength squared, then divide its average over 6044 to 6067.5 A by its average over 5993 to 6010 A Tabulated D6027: 1.0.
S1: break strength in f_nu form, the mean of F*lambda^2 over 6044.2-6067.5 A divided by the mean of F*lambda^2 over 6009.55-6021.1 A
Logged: 1.05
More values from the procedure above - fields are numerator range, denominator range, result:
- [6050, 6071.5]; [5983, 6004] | 1.04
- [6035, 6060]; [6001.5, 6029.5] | 1.05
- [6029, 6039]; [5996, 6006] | 1.04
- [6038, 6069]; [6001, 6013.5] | 1.06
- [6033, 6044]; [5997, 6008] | 1.06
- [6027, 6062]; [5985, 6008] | 1.04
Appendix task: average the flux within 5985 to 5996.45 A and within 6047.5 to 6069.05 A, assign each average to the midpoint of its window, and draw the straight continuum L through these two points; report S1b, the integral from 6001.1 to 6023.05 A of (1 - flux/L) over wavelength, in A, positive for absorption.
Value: 0.59 A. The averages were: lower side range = 8.8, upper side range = 8.9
